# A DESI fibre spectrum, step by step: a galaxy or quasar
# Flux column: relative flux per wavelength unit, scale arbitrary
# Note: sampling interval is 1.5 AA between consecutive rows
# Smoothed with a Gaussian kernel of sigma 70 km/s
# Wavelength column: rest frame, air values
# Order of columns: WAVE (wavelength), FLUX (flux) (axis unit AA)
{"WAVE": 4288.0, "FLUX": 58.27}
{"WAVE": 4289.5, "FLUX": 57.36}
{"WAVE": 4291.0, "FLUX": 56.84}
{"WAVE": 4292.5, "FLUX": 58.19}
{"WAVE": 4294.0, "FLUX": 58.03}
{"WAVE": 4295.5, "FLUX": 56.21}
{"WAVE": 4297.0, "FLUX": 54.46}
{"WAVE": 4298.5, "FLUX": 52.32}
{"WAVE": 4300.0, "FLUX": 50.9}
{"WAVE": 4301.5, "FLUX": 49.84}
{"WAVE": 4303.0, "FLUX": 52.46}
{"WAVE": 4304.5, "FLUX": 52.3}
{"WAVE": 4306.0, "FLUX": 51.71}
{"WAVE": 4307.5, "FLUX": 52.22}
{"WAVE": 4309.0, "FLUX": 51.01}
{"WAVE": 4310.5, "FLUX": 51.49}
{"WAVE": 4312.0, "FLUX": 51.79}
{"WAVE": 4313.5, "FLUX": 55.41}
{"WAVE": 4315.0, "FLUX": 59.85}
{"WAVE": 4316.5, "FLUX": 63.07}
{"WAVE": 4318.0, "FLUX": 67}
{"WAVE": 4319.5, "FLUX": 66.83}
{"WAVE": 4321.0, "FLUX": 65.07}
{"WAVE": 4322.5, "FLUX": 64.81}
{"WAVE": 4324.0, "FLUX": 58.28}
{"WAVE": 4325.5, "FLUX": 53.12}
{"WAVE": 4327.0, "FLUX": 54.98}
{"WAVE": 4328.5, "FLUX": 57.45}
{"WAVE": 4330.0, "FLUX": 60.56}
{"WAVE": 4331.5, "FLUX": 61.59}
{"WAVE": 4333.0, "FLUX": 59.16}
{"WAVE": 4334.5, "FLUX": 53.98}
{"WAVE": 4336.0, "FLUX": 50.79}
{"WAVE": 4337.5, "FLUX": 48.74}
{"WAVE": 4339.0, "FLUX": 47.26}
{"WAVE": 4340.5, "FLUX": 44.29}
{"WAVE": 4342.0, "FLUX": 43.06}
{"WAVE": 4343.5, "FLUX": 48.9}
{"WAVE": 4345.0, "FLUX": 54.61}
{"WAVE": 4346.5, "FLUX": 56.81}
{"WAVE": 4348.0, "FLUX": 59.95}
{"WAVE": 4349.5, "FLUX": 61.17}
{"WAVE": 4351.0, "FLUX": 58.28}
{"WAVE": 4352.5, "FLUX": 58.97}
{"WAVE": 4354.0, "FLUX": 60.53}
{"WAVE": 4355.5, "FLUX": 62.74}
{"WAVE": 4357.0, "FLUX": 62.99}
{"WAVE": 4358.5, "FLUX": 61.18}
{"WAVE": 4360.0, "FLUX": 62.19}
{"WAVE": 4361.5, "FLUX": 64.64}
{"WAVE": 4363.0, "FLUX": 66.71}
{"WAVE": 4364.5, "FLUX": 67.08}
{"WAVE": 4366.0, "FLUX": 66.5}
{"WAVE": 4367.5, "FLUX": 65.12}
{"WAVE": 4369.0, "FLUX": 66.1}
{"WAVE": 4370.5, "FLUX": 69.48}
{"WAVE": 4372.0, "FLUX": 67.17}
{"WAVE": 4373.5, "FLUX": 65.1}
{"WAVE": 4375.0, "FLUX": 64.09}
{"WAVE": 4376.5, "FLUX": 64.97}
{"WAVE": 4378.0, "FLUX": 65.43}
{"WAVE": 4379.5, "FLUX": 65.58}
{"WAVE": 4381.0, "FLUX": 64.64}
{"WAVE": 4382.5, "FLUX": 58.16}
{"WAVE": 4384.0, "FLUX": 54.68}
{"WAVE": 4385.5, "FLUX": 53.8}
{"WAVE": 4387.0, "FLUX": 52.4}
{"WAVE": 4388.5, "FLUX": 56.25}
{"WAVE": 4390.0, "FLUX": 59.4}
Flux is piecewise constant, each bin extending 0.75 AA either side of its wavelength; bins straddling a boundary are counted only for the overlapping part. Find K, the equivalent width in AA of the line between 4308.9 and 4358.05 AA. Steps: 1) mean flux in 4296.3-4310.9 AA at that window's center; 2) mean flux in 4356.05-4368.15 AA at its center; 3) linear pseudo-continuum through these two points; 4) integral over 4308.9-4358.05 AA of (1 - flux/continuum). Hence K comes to 1.0 AA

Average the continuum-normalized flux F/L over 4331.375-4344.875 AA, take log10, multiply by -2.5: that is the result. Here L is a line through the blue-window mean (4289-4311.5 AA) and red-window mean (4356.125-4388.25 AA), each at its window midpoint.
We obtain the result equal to 0.16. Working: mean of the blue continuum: 53.6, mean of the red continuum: 63.1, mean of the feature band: 50.5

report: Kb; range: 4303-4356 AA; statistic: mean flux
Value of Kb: 56.1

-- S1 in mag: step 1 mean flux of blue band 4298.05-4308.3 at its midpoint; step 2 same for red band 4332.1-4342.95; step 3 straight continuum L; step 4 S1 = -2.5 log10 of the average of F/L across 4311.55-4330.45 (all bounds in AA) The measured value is -0.18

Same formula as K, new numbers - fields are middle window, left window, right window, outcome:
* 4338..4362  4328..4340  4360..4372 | 1.62 AA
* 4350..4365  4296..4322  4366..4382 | 0.18 AA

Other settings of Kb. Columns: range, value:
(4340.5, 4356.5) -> 56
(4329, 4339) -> 55.2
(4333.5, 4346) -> 49.3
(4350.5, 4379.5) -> 64.3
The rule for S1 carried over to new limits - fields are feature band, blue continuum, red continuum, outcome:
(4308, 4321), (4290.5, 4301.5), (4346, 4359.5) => -0.04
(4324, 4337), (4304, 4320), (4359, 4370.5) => 0.06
